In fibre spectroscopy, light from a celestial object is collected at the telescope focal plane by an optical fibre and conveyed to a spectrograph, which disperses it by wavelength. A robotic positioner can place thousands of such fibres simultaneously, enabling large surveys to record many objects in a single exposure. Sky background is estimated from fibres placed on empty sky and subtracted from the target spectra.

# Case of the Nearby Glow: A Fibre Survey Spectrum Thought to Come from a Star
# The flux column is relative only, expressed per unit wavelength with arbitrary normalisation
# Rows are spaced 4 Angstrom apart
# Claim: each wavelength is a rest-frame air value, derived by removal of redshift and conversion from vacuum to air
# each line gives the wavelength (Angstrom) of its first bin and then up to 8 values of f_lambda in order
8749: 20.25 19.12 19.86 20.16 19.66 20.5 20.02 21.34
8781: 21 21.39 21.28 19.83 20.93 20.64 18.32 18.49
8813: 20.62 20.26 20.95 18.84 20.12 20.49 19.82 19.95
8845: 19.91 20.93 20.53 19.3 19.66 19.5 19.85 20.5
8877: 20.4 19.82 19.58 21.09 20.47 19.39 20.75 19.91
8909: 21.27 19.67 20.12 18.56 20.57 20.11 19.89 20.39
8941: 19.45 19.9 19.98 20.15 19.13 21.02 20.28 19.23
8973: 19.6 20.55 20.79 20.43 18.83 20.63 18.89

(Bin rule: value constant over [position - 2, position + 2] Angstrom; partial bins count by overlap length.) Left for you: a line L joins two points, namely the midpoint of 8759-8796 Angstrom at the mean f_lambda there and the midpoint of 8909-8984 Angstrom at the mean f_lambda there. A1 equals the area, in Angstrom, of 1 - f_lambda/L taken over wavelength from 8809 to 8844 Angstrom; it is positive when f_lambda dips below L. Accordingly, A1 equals 0.7 Angstrom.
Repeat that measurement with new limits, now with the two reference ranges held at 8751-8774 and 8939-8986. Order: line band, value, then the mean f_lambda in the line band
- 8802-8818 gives 0.38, 19.4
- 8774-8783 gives -0.52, 21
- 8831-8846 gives -0.08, 20.1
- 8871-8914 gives -0.63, 20.3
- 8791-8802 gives -0.30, 20.5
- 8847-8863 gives -0.12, 20.1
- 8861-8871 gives 0.14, 19.7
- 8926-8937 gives -0.06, 20.1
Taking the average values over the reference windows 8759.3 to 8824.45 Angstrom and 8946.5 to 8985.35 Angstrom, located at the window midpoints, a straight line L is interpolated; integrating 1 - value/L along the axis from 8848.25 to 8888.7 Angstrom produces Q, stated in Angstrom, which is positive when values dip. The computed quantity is 0.4 Angstrom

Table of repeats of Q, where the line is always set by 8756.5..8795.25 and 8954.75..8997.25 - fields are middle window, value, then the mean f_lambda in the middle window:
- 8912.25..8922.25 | 0.3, 19.5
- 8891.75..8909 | 0.0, 20.2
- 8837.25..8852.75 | 0.1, 20.2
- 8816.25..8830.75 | 0.3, 20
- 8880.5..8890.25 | 0.0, 20.1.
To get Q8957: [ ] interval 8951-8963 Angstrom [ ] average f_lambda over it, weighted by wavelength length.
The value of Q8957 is 20.1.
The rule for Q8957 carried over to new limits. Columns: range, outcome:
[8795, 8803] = 20.8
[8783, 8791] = 21.3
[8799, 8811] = 19.2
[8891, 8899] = 19.9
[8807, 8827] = 19.8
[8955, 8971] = 19.9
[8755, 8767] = 19.9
